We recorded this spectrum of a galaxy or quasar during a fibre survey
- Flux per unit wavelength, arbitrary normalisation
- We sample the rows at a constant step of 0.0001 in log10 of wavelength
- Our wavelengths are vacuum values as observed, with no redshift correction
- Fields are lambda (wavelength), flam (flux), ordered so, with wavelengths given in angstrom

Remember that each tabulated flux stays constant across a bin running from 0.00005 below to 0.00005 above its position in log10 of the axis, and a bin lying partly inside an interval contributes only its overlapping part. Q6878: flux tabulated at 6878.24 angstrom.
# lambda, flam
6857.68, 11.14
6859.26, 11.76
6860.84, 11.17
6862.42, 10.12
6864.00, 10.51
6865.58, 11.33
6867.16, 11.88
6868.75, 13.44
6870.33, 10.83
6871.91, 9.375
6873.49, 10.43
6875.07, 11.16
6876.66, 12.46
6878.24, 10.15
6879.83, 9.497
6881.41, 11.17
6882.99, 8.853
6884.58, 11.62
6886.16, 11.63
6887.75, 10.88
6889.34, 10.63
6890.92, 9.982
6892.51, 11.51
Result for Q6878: 10.15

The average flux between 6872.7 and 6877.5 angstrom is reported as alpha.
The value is 11.3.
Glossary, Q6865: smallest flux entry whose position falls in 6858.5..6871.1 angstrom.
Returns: 10.12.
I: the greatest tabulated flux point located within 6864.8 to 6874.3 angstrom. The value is 13.44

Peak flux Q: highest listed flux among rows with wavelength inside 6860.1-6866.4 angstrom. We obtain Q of 11.33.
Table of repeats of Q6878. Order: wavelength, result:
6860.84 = 11.17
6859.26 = 11.76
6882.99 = 8.853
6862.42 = 10.12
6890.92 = 9.982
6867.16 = 11.88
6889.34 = 10.63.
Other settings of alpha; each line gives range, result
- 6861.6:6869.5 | 11.4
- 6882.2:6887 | 10.7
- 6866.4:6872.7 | 11.4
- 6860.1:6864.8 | 10.6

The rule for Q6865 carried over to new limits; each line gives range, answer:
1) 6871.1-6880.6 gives 9.375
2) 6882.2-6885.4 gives 8.853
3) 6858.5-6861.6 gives 11.17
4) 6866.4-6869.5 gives 11.88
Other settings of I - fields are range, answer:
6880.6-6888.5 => 11.63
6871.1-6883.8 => 12.46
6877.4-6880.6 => 10.15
